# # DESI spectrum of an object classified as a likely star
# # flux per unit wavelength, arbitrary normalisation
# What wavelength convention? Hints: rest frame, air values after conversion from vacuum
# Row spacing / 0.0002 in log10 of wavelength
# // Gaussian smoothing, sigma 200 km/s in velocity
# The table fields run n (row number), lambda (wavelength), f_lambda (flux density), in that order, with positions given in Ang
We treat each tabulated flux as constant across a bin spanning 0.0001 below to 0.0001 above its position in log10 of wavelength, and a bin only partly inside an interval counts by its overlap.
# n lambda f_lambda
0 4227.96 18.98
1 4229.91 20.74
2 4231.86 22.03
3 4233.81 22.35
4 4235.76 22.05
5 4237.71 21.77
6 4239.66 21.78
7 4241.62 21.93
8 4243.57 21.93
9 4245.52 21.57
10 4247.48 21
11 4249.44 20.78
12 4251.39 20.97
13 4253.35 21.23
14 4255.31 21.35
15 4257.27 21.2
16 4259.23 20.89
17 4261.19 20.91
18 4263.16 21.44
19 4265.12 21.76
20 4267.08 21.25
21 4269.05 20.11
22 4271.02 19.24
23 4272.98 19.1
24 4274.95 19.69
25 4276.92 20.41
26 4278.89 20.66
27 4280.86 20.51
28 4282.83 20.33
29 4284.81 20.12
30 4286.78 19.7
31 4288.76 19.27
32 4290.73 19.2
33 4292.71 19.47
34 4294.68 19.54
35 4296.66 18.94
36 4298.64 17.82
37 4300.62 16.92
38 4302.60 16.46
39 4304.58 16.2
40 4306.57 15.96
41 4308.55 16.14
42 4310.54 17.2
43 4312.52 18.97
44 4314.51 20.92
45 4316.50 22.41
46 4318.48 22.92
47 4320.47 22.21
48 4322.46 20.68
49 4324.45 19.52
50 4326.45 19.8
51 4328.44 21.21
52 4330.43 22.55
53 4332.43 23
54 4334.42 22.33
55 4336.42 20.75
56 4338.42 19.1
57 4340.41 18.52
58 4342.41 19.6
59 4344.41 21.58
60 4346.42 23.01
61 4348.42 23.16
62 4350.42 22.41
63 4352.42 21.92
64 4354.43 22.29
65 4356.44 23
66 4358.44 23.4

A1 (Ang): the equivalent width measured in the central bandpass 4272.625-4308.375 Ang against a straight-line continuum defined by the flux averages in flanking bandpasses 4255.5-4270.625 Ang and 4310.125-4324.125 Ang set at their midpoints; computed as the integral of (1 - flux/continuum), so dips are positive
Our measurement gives 3.6 Ang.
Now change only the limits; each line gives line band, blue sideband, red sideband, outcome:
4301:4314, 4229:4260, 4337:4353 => 2.62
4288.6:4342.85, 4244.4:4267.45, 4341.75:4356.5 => 5.55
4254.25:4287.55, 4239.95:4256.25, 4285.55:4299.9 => -0.50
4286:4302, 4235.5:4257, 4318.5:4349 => 1.89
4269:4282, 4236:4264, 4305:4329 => 0.49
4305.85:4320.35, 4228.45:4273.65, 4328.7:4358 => 1.39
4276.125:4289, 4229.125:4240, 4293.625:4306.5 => -1.04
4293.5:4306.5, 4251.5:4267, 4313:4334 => 2.33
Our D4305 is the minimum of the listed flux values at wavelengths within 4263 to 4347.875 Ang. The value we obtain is 15.96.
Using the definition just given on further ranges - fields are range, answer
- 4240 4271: 20.11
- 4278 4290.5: 19.27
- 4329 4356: 18.52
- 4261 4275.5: 19.1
